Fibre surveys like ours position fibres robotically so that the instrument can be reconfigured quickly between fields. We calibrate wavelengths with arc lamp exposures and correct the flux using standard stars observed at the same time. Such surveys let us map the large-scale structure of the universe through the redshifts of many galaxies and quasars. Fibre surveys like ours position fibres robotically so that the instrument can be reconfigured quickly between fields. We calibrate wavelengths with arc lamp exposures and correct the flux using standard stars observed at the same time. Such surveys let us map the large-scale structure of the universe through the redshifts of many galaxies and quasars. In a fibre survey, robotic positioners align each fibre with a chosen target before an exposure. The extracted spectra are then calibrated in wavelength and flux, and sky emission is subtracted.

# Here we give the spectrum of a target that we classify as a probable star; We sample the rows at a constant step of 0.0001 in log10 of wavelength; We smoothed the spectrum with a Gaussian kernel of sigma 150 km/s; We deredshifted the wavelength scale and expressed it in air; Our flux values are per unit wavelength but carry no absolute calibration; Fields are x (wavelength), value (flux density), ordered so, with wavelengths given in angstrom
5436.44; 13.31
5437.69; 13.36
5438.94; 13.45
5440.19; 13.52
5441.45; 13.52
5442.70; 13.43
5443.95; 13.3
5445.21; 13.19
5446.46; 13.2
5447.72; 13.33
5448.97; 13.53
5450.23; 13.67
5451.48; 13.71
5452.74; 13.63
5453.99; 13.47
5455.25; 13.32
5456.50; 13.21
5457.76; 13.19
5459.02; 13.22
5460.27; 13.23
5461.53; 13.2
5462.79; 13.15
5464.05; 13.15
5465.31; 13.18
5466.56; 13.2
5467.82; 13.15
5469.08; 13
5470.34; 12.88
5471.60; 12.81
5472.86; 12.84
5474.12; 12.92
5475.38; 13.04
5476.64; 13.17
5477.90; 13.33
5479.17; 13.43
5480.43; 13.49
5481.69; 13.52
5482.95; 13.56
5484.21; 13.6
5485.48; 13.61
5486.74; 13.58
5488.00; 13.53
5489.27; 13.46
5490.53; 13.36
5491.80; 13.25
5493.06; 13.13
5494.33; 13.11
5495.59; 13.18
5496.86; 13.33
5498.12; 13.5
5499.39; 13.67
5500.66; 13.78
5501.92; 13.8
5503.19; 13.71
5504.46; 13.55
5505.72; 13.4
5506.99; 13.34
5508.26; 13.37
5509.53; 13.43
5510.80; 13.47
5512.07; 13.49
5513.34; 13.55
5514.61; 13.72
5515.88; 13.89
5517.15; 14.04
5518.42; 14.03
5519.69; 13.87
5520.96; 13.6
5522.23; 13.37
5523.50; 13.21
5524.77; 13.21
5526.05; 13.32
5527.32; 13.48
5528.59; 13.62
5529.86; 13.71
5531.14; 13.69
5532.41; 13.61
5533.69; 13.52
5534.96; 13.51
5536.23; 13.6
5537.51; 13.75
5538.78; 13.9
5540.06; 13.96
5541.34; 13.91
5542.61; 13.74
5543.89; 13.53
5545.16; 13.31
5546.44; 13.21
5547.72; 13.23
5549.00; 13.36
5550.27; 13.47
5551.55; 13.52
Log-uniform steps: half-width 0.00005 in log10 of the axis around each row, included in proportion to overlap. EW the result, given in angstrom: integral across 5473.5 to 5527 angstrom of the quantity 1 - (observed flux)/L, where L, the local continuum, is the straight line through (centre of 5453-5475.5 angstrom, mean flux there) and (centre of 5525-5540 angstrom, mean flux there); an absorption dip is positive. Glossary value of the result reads -0.36 angstrom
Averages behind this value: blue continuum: 13.1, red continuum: 13.6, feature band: 13.5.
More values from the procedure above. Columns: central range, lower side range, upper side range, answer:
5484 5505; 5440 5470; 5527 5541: 0.0 angstrom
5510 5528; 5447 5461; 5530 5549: -0.1 angstrom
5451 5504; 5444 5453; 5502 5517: 0.7 angstrom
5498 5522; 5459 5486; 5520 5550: -0.4 angstrom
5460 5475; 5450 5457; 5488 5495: 0.4 angstrom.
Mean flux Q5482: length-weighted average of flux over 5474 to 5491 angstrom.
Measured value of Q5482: 13.4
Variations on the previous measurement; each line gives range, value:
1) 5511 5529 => 13.6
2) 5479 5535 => 13.5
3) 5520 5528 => 13.4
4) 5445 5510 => 13.3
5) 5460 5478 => 13.1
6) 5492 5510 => 13.4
